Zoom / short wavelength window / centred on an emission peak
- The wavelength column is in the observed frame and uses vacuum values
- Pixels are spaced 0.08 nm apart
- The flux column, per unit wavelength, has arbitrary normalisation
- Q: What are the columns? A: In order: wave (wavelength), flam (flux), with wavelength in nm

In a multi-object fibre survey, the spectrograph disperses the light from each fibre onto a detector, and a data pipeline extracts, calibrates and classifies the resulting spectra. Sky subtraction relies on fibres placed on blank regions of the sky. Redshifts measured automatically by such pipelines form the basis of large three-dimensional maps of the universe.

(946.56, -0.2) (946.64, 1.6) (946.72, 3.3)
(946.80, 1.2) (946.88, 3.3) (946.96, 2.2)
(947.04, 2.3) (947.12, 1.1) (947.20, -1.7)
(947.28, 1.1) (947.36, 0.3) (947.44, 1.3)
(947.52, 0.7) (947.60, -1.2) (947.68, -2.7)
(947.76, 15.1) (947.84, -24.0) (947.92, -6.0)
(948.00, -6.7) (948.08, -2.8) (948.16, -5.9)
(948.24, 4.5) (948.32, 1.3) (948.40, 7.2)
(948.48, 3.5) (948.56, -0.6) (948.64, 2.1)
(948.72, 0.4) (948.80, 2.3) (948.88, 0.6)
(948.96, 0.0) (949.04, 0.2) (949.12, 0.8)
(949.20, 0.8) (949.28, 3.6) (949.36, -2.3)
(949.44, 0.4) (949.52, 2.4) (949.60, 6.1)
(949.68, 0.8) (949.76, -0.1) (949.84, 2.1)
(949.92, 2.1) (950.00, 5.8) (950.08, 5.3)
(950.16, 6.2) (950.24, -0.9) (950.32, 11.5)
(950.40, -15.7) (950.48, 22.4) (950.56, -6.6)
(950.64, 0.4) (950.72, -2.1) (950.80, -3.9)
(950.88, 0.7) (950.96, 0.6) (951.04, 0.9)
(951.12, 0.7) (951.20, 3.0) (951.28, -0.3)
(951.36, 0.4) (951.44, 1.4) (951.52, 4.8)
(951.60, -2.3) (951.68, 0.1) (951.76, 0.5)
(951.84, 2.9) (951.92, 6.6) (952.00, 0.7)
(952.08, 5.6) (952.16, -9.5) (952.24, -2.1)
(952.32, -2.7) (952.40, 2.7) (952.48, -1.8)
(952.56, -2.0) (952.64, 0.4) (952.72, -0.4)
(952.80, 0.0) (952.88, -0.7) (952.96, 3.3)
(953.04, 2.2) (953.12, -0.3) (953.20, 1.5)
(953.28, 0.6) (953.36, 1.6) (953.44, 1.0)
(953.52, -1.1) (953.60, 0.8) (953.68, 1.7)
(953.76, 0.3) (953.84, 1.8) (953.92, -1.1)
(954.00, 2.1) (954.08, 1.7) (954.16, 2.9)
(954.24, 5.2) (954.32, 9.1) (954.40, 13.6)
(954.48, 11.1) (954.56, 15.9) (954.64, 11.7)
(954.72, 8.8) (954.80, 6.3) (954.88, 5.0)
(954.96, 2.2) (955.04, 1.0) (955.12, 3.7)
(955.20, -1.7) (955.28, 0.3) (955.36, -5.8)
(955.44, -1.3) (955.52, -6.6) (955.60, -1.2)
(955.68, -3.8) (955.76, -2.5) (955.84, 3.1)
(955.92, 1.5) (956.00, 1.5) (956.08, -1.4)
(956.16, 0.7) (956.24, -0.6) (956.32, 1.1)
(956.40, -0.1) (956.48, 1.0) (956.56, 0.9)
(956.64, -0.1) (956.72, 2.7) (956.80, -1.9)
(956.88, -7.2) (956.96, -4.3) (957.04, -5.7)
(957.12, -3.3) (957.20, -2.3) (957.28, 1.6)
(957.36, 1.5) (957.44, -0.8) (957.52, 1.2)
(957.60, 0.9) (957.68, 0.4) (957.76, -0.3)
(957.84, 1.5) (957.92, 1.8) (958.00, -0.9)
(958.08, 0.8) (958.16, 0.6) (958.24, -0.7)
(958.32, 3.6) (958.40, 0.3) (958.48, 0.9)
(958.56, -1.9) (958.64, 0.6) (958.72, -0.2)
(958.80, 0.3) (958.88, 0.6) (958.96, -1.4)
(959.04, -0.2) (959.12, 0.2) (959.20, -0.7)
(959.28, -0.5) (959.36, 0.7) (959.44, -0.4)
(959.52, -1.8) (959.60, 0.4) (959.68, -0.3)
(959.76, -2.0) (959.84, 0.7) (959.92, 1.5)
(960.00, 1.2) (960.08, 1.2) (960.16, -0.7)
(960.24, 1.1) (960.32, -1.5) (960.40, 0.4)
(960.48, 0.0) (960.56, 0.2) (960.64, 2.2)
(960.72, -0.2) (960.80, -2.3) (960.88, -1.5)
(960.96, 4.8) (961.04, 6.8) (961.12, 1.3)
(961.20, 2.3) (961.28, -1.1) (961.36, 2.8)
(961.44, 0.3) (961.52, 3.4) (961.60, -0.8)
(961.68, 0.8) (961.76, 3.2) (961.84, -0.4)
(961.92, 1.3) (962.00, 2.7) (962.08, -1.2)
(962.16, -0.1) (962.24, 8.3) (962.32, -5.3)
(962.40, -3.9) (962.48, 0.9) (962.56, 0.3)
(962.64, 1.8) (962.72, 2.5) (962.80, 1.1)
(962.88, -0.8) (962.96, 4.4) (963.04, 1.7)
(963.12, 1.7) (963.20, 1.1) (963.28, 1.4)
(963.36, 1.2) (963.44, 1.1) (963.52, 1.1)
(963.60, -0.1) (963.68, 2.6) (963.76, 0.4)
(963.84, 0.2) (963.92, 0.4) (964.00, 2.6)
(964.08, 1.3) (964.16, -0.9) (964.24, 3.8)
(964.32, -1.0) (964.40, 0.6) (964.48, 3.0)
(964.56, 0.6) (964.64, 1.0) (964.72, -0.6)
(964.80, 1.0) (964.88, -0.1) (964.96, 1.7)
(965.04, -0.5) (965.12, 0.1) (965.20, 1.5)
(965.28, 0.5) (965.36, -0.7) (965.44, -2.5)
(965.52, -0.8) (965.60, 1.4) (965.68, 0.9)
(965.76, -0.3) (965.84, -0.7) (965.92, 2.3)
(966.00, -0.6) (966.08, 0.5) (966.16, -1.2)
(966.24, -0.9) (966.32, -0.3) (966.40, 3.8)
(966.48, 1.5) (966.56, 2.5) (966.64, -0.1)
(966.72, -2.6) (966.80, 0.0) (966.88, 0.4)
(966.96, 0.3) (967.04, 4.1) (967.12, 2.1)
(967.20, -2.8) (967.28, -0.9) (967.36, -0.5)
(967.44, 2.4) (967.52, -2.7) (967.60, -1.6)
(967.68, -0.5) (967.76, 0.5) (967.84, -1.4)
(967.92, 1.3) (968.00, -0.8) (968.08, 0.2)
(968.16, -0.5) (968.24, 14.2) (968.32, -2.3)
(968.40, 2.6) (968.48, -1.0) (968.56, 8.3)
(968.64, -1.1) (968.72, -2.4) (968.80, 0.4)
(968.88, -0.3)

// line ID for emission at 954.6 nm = H-beta 4861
